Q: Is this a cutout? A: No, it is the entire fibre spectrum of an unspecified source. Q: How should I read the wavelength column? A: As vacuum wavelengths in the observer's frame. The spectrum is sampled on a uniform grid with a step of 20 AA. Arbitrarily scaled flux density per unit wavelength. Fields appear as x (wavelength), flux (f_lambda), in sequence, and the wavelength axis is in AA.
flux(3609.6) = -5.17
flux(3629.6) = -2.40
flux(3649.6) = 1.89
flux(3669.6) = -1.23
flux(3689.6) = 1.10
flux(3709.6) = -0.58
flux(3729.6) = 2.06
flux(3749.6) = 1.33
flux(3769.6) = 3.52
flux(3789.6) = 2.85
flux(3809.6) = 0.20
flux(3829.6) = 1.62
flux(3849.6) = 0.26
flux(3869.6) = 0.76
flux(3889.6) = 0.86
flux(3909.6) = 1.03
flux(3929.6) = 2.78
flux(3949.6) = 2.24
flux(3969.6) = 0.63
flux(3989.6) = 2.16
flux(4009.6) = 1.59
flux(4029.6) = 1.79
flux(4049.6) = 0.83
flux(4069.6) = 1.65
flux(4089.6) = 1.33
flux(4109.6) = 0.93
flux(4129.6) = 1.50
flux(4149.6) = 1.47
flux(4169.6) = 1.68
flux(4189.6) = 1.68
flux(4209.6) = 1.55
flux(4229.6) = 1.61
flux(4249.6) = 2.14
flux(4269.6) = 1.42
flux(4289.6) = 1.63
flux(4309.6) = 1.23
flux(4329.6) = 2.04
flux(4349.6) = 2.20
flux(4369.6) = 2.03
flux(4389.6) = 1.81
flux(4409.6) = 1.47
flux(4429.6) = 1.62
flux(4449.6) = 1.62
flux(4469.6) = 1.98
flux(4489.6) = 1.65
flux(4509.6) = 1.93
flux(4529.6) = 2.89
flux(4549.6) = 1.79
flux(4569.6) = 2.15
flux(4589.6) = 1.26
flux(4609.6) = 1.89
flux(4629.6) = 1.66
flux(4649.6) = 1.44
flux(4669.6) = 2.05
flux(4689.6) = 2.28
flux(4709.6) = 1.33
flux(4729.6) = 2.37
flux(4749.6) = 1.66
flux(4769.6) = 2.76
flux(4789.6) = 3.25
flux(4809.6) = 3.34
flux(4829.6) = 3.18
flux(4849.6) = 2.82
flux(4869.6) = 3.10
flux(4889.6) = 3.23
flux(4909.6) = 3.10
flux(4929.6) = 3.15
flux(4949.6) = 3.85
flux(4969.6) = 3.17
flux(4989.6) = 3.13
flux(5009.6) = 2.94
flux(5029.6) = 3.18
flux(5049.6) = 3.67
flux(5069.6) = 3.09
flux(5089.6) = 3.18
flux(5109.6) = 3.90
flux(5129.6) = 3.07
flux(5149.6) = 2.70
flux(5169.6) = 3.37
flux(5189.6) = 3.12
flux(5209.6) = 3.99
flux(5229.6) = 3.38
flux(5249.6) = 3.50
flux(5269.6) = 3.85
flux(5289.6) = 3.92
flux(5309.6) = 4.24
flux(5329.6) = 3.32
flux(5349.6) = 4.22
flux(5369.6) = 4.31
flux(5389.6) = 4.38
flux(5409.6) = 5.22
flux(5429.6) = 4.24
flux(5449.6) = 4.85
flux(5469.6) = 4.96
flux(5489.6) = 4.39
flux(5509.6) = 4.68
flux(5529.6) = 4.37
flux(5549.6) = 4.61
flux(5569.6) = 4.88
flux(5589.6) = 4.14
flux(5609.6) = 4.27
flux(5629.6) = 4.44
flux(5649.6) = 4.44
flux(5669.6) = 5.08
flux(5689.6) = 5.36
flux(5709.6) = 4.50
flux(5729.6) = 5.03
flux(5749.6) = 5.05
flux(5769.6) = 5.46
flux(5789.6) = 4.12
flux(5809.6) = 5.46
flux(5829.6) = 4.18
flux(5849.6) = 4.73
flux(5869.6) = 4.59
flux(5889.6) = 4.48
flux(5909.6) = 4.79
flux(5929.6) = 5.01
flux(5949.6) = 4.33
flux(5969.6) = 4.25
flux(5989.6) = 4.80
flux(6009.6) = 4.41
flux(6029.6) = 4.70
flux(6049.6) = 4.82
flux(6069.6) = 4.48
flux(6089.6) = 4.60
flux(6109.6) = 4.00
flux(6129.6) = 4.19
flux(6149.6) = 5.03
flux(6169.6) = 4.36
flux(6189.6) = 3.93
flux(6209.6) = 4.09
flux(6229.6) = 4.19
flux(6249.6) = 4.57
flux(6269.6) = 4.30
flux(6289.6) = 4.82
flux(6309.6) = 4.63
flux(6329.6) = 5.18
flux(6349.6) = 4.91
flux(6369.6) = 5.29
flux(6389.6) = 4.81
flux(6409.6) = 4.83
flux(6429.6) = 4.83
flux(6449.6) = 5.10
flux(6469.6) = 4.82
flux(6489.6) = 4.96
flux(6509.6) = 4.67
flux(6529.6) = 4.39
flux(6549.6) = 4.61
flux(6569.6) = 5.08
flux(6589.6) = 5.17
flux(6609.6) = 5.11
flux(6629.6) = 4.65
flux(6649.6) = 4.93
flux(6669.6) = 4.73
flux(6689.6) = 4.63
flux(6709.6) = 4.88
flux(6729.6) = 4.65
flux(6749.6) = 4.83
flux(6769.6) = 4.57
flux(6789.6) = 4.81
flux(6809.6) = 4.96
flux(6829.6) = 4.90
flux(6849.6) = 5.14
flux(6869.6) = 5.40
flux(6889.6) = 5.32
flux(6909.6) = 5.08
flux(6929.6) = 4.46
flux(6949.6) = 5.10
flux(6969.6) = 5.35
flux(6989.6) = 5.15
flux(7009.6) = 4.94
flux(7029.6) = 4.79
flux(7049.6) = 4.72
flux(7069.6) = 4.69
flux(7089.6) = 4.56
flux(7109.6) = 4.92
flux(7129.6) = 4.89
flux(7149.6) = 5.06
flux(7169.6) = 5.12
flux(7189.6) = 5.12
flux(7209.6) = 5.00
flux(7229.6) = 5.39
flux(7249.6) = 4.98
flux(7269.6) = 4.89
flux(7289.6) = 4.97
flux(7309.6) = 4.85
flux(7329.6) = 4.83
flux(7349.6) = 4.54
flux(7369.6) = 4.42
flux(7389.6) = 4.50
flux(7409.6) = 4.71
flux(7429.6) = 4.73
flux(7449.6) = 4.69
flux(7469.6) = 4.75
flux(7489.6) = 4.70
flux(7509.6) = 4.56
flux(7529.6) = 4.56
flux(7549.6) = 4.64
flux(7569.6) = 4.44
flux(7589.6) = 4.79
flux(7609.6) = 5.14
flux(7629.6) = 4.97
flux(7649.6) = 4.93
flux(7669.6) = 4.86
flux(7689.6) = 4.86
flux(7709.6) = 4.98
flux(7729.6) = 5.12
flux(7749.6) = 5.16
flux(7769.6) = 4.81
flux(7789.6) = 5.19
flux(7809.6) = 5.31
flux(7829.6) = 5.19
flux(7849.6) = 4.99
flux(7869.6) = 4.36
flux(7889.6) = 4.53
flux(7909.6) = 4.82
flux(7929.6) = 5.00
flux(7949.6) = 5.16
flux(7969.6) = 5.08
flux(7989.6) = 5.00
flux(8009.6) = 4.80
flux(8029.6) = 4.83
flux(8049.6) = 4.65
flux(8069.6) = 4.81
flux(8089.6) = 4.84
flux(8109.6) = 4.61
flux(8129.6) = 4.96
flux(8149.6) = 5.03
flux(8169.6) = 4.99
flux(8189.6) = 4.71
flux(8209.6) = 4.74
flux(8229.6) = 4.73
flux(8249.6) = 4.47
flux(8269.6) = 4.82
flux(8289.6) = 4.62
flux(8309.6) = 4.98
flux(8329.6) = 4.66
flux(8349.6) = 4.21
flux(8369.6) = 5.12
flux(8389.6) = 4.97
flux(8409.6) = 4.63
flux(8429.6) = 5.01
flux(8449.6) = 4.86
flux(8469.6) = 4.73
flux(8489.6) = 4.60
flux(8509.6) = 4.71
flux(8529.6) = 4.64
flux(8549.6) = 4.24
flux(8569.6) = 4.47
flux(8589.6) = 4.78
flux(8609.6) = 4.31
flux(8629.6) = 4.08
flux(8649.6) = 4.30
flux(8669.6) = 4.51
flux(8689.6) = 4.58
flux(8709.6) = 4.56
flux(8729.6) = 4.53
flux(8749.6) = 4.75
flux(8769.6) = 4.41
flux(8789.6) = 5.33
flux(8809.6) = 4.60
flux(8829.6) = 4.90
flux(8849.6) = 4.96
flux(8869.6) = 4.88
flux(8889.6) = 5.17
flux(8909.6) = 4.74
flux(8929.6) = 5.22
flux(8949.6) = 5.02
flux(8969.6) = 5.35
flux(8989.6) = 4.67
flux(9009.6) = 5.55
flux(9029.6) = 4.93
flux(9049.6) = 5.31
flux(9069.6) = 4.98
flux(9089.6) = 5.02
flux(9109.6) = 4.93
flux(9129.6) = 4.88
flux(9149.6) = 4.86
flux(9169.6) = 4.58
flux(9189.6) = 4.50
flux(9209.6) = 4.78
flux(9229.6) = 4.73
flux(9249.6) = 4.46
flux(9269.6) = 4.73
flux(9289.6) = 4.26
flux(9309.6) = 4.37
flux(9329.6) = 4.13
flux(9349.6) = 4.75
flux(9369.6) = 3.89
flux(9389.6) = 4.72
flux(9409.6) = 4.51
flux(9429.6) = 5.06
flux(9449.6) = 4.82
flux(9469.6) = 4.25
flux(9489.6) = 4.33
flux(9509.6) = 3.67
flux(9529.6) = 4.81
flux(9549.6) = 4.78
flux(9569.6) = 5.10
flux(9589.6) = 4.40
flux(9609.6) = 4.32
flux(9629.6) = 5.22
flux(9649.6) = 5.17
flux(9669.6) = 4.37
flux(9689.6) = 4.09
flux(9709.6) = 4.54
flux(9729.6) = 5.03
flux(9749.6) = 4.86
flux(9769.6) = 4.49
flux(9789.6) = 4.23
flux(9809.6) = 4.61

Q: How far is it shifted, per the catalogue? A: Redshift 0.20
